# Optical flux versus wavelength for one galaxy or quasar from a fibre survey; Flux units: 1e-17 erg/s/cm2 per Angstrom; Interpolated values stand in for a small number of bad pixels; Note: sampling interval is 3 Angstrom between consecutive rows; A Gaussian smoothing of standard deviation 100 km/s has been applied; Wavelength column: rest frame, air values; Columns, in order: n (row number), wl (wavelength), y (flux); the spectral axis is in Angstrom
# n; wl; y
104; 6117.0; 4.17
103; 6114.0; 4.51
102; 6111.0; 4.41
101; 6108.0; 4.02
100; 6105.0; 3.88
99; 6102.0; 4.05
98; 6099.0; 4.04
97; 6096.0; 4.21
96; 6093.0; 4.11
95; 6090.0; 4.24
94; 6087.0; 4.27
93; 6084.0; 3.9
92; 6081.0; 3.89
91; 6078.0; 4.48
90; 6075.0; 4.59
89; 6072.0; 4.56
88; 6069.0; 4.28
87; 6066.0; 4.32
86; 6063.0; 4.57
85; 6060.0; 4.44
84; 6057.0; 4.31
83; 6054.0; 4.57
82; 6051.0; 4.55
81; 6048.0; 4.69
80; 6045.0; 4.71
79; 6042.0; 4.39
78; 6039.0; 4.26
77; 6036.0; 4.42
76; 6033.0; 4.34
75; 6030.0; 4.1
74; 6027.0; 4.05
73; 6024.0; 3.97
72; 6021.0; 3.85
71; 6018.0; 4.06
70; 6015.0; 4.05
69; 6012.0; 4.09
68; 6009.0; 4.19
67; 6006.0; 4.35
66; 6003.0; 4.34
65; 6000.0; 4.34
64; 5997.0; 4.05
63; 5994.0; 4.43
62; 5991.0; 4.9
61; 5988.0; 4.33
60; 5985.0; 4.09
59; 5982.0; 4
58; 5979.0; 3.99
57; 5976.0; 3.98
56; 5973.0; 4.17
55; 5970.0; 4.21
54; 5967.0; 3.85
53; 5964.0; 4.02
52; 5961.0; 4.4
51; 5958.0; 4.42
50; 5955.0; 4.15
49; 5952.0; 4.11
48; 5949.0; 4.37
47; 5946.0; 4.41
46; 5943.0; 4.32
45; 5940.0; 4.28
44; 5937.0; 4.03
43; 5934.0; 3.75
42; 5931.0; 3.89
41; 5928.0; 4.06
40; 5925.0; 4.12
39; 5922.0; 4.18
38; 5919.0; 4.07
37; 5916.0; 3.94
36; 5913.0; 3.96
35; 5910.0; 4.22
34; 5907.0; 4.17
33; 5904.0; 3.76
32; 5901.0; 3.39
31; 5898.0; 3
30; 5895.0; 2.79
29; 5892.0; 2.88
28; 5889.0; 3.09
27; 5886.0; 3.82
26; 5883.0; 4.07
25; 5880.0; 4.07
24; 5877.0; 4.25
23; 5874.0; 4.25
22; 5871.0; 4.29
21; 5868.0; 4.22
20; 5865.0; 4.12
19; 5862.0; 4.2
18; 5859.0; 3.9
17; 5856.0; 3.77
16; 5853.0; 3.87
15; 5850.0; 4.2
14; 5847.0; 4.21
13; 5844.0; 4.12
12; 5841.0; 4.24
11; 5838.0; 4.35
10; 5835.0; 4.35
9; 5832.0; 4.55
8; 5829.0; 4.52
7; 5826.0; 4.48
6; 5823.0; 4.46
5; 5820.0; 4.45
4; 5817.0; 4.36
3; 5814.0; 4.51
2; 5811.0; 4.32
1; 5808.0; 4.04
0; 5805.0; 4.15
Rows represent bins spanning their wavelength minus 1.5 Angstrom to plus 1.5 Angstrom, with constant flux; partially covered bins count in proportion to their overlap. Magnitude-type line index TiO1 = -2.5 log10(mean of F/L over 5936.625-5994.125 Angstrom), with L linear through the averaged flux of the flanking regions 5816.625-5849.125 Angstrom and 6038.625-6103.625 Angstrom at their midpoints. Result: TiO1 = 0.033 mag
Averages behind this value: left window 4.37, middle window 4.22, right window 4.34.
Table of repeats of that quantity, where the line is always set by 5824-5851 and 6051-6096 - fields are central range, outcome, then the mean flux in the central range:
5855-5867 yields 0.08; 4.02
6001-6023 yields 0.05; 4.13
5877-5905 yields 0.24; 3.47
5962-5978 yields 0.07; 4.06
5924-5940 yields 0.09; 3.99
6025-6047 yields 0.00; 4.32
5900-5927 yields 0.09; 3.99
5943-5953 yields 0.01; 4.31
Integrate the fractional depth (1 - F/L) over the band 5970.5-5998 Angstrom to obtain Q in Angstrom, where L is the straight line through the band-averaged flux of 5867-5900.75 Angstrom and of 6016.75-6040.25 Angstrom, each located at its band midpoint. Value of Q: -1.5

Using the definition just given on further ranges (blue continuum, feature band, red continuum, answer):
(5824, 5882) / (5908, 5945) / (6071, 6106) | 1.1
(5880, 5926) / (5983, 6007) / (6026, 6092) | -1.5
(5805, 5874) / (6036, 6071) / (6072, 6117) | -2.1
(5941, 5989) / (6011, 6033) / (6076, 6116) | 0.7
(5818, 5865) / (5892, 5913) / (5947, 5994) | 3.4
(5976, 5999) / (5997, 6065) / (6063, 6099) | -0.7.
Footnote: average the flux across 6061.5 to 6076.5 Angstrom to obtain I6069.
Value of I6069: 4.46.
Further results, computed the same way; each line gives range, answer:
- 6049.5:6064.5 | 4.49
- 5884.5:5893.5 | 3.26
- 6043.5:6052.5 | 4.65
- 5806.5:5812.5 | 4.18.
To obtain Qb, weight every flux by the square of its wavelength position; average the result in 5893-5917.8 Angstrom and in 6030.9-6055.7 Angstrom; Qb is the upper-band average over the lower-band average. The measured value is 1.29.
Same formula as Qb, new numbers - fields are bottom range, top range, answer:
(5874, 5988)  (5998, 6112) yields 1.12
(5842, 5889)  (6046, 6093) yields 1.15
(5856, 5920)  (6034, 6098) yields 1.21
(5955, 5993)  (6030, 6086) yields 1.08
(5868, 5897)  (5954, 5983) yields 1.14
